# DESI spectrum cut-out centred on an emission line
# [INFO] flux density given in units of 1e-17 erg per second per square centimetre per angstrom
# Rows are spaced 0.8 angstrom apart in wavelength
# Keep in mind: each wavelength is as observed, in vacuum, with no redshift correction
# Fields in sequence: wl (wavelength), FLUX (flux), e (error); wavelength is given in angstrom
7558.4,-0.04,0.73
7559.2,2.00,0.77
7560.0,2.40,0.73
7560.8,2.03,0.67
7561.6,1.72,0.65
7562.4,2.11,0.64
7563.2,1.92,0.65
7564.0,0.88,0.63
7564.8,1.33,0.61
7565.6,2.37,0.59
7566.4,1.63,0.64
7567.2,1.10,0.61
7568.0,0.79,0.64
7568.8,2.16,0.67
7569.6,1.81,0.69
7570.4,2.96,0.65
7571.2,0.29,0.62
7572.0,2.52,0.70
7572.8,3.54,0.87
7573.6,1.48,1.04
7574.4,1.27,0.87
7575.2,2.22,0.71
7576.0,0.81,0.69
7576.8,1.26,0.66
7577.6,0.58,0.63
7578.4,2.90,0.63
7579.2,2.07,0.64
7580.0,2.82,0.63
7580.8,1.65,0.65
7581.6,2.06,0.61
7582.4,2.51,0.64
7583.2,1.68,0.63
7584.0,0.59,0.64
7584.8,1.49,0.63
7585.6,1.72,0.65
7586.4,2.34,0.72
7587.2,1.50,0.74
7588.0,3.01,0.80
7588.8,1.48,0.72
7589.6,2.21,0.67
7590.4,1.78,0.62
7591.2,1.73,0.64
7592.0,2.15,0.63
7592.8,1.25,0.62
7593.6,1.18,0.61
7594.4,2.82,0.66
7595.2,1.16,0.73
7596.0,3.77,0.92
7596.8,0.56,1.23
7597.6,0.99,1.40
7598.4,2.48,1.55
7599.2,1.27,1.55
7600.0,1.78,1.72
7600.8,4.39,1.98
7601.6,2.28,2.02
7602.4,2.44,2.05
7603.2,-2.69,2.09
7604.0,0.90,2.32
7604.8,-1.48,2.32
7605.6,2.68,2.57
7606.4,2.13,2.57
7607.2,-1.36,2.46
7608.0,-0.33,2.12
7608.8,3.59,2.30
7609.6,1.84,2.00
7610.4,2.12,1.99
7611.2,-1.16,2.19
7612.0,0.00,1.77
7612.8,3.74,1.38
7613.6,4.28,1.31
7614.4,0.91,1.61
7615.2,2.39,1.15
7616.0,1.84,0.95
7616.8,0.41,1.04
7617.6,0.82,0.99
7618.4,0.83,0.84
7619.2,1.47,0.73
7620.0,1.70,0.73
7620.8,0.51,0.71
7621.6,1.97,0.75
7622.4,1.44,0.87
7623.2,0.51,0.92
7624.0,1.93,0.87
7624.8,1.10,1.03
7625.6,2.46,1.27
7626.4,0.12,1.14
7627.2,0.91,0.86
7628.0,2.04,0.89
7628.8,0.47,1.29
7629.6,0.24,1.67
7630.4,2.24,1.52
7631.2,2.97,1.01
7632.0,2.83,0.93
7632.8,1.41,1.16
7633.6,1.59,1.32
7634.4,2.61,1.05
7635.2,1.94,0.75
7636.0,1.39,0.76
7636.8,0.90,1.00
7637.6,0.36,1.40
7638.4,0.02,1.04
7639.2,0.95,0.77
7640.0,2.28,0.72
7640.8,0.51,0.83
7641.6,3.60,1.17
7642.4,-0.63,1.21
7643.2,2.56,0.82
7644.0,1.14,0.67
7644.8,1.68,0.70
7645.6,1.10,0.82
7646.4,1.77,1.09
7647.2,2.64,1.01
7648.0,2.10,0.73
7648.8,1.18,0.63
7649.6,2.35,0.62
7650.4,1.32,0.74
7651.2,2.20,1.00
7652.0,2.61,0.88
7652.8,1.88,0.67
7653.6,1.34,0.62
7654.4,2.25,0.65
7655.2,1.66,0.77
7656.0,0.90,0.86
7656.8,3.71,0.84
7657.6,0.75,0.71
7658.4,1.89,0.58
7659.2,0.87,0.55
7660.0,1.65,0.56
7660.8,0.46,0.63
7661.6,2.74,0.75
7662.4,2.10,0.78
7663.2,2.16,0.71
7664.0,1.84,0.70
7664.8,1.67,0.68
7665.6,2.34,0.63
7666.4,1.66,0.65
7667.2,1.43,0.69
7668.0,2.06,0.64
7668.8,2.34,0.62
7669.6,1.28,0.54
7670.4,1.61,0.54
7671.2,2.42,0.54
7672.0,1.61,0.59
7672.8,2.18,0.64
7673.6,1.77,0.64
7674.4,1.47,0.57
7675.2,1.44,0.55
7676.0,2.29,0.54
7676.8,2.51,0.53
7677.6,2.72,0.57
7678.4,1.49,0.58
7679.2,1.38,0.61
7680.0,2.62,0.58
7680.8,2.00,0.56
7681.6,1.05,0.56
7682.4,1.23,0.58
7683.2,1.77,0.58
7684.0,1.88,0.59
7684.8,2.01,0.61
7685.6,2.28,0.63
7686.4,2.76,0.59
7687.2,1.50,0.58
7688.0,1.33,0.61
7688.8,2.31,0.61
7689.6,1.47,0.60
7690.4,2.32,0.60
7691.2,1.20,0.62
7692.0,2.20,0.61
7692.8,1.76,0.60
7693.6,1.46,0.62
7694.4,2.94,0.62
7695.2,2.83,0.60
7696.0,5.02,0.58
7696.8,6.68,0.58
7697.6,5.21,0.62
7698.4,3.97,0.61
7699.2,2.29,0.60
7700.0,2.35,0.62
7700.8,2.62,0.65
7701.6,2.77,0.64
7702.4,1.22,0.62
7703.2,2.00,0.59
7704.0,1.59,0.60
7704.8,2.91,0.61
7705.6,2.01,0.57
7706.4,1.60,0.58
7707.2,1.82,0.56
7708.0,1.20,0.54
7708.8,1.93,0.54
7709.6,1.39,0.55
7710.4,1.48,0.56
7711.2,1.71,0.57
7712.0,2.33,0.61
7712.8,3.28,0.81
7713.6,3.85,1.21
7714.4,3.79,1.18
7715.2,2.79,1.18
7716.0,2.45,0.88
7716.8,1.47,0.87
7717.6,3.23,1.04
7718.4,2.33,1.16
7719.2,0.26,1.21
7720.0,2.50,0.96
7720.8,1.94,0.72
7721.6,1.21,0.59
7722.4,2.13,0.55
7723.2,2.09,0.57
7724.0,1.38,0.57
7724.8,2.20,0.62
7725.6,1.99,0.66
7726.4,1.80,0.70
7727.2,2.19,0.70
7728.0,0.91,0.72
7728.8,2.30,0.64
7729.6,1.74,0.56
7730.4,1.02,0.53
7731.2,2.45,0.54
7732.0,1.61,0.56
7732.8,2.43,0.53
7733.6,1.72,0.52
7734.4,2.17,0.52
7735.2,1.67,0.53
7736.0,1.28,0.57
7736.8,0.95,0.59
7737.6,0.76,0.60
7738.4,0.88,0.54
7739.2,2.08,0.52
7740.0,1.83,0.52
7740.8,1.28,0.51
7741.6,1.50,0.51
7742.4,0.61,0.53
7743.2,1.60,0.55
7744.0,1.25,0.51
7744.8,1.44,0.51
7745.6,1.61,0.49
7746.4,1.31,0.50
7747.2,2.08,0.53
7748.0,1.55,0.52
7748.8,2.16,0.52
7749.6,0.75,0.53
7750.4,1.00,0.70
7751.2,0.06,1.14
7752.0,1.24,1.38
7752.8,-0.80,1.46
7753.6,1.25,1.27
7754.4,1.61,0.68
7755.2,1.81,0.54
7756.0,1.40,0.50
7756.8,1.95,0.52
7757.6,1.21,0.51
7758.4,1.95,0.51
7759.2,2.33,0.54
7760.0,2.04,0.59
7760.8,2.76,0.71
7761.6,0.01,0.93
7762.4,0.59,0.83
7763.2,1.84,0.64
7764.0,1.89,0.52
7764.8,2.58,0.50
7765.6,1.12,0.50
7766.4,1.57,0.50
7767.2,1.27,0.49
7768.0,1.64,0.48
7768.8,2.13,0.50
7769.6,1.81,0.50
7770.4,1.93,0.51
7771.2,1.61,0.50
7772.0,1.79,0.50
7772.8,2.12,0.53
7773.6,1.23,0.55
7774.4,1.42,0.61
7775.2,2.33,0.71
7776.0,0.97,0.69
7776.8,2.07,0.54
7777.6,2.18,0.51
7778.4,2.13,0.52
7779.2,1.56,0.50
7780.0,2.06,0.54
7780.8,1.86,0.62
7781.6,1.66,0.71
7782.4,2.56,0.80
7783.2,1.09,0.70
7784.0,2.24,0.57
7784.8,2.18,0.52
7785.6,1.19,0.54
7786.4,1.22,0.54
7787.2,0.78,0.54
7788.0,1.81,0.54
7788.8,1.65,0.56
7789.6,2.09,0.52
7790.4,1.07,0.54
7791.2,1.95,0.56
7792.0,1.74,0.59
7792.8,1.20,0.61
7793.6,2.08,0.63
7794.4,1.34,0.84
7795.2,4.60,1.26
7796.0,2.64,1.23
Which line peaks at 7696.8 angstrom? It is [S II] 6716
